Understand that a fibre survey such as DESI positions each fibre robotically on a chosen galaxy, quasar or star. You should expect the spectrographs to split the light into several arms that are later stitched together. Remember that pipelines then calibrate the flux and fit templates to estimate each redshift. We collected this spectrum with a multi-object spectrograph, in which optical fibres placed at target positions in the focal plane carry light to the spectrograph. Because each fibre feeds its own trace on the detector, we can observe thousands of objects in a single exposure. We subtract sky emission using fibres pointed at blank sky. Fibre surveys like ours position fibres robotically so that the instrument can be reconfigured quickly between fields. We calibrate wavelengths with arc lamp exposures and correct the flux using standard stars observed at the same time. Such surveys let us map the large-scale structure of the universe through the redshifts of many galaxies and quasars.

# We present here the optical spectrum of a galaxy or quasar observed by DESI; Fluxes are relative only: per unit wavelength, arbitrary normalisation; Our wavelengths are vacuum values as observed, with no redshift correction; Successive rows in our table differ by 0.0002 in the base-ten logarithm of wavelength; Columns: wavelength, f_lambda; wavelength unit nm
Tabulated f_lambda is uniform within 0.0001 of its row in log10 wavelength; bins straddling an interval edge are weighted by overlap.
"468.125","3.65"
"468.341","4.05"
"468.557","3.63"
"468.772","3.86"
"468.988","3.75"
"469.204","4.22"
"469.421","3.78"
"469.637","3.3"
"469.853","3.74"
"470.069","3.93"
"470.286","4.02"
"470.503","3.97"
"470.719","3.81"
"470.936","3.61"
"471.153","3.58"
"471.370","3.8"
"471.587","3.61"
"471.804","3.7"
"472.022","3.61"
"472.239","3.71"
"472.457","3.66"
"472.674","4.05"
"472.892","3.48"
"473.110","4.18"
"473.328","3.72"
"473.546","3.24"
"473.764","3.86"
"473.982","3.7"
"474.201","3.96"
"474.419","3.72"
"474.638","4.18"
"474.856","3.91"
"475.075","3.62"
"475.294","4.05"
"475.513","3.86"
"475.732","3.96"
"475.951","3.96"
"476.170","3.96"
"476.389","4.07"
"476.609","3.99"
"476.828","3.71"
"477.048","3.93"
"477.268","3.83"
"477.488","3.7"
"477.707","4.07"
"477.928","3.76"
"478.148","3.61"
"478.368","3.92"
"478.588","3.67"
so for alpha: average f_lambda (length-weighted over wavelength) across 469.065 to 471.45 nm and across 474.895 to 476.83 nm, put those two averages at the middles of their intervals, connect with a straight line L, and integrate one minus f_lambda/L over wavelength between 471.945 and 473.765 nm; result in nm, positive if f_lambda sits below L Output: 0.06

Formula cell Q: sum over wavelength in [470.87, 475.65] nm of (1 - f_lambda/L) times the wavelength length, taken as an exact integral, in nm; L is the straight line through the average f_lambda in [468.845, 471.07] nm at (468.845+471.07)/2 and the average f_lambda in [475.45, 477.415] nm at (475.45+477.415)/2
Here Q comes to 0.12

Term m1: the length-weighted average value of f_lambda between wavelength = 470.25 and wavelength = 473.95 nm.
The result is 3.74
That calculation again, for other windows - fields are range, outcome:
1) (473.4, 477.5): 3.86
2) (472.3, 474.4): 3.76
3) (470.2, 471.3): 3.79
